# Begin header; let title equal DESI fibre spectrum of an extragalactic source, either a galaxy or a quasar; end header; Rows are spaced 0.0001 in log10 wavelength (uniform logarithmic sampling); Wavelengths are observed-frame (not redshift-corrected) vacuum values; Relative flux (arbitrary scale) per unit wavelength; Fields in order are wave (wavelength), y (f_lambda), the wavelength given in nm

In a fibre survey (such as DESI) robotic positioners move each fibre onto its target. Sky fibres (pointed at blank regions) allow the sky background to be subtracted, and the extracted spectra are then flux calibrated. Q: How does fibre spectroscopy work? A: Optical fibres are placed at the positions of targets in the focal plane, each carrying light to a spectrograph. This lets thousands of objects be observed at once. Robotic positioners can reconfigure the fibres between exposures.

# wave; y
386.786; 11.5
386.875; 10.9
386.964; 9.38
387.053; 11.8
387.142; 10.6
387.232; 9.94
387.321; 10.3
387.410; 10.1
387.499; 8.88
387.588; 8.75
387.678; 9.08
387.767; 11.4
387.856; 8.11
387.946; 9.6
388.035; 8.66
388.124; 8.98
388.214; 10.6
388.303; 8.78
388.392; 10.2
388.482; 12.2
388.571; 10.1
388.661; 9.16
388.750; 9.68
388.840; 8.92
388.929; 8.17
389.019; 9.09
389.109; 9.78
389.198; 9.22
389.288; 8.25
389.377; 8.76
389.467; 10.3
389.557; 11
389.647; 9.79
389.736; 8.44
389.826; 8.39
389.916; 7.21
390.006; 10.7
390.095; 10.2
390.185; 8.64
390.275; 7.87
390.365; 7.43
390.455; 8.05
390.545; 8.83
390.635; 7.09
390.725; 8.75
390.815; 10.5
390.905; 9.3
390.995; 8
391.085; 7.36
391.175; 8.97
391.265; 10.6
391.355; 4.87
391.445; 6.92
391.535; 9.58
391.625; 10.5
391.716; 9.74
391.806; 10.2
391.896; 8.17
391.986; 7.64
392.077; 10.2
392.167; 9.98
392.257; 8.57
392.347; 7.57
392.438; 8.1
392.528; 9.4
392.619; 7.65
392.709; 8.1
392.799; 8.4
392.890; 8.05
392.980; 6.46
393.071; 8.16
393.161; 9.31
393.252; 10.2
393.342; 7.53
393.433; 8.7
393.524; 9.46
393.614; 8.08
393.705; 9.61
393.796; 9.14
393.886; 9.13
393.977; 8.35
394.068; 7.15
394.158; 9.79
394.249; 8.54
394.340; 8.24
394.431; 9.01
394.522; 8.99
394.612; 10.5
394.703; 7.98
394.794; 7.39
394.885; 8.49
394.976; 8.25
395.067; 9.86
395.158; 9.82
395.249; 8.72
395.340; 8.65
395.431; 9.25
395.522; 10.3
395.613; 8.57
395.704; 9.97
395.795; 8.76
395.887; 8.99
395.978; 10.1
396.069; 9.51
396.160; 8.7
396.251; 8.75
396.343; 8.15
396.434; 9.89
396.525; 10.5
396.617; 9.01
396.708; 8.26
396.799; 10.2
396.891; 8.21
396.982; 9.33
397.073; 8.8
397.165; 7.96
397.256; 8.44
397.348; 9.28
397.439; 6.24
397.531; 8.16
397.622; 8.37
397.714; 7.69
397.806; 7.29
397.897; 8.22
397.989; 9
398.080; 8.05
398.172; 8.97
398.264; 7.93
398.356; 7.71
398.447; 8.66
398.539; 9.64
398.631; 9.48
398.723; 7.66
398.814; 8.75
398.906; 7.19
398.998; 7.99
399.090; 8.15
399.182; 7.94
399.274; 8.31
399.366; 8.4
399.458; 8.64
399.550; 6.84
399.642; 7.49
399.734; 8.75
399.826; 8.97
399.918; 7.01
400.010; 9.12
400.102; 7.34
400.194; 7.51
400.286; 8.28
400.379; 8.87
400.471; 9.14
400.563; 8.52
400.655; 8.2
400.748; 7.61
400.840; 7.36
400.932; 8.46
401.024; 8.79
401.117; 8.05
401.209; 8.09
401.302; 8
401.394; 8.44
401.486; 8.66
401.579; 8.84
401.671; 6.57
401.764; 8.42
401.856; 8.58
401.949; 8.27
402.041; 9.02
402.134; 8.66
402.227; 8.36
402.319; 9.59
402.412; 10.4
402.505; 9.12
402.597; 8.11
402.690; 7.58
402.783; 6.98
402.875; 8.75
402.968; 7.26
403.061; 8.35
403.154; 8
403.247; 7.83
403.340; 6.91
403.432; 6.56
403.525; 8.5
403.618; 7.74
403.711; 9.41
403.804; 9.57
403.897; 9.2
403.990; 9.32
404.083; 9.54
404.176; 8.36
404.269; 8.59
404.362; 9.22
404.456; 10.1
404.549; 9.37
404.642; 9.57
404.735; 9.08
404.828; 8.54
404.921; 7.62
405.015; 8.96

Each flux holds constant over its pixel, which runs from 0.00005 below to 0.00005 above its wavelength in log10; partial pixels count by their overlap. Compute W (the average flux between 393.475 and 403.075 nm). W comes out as 8.54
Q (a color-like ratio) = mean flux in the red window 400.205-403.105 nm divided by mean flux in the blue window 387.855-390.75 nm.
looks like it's 0.9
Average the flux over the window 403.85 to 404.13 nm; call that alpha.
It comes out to 9.35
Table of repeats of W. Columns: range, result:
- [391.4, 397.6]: 8.82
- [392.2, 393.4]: 8.29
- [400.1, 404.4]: 8.37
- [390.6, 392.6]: 8.72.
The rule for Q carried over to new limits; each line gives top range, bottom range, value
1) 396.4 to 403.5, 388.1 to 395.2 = 0.94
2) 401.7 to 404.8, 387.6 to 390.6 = 0.93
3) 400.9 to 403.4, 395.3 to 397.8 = 0.94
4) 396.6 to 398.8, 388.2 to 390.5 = 0.91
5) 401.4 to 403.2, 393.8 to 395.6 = 0.95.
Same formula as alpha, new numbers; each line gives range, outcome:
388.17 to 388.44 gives 9.89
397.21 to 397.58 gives 8.04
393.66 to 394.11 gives 8.68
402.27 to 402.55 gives 9.69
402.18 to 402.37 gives 9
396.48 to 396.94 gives 9.23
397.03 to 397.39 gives 8.6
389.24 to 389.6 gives 9.56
